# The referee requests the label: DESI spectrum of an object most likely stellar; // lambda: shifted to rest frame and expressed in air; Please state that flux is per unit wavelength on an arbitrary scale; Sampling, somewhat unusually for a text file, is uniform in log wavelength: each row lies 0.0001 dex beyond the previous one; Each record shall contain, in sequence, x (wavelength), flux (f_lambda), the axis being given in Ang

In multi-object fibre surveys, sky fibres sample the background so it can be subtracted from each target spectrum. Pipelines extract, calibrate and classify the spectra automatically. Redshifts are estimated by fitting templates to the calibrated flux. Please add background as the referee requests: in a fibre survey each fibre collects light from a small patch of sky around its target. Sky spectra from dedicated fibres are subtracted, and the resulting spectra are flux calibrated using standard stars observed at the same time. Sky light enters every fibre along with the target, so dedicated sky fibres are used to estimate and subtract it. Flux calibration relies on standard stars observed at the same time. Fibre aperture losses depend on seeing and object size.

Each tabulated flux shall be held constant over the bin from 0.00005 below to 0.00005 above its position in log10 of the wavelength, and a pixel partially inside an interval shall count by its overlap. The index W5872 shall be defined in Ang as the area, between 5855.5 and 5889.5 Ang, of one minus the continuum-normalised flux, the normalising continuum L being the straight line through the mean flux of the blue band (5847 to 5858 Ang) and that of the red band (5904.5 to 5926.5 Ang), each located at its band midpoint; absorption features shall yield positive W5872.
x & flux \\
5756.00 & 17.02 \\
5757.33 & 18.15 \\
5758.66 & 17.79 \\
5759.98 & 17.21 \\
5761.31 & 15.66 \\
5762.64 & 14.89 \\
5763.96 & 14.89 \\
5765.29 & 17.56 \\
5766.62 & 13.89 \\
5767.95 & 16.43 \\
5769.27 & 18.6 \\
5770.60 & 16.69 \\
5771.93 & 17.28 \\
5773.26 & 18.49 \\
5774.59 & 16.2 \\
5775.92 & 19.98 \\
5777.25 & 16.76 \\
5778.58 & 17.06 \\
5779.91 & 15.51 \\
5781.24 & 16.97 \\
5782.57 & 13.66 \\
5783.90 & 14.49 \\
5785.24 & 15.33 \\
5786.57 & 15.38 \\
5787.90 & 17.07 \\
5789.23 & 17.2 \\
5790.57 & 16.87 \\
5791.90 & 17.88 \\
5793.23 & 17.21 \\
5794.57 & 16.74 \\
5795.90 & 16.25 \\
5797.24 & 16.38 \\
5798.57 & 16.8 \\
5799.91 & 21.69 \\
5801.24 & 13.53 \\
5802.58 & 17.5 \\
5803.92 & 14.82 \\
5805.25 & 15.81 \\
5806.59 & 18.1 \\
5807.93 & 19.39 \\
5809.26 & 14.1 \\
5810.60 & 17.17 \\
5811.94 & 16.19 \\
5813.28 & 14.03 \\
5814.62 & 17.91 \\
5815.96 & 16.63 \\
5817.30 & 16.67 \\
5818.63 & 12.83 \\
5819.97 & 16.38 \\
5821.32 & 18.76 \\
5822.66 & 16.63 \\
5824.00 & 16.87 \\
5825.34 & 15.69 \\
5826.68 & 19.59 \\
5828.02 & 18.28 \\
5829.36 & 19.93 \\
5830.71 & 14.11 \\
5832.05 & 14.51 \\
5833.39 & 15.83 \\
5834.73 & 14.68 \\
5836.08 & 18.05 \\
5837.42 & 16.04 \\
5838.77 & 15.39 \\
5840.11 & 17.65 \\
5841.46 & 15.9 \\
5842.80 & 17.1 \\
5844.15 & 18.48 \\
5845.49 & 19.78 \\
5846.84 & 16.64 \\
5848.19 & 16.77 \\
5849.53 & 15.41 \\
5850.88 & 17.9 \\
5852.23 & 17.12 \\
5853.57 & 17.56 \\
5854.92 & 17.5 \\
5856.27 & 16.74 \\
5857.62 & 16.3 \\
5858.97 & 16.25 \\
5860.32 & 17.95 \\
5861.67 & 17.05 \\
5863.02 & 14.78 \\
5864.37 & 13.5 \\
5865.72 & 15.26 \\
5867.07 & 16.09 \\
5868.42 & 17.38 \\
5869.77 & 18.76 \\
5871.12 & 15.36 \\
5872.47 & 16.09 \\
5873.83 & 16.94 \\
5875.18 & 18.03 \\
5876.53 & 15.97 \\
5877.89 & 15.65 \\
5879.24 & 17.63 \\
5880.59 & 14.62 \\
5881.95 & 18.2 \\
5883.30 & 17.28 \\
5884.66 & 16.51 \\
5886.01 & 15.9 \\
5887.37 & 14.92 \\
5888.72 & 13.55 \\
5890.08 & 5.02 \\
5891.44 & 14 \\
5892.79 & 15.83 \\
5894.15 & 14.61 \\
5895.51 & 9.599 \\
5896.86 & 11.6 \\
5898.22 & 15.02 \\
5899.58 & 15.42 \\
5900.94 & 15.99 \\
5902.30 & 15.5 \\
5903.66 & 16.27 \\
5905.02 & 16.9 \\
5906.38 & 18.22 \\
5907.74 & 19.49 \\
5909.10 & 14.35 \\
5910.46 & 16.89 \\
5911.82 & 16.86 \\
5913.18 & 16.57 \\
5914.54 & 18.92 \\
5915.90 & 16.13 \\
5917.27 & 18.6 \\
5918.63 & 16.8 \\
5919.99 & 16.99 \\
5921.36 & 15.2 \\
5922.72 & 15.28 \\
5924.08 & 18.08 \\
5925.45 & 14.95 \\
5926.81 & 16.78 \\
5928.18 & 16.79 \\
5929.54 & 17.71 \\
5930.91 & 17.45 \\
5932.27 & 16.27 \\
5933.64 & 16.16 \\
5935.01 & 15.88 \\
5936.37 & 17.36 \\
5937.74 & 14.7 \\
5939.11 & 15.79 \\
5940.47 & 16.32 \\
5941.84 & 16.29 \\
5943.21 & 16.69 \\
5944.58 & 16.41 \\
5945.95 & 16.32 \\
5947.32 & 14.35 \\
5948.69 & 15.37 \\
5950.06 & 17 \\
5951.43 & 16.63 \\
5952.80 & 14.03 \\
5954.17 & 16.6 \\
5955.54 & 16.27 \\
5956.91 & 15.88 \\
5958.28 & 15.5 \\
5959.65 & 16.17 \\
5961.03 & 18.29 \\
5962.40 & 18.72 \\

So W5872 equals 1.35 Ang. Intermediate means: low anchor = 16.9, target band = 16.2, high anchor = 16.9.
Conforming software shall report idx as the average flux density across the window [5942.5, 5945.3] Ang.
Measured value 16.5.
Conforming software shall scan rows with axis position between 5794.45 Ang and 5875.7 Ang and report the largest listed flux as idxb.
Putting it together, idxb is 21.69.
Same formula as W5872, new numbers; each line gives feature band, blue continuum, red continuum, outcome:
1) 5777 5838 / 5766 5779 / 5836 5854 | 2.2 Ang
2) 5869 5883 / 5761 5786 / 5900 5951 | -0.2 Ang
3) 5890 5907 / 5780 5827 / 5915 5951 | 2.0 Ang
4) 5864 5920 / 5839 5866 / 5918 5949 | 2.5 Ang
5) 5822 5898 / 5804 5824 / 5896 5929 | 1.5 Ang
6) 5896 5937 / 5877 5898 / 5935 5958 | -3.5 Ang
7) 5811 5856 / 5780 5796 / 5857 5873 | -1.4 Ang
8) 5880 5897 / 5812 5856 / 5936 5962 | 2.5 Ang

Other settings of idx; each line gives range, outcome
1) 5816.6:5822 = 16.2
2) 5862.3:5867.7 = 14.9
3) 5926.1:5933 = 17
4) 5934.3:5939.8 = 15.9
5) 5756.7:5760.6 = 17.7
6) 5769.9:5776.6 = 17.7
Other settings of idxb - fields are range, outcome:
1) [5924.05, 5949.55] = 18.08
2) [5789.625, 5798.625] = 17.88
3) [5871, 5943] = 19.49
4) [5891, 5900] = 15.83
